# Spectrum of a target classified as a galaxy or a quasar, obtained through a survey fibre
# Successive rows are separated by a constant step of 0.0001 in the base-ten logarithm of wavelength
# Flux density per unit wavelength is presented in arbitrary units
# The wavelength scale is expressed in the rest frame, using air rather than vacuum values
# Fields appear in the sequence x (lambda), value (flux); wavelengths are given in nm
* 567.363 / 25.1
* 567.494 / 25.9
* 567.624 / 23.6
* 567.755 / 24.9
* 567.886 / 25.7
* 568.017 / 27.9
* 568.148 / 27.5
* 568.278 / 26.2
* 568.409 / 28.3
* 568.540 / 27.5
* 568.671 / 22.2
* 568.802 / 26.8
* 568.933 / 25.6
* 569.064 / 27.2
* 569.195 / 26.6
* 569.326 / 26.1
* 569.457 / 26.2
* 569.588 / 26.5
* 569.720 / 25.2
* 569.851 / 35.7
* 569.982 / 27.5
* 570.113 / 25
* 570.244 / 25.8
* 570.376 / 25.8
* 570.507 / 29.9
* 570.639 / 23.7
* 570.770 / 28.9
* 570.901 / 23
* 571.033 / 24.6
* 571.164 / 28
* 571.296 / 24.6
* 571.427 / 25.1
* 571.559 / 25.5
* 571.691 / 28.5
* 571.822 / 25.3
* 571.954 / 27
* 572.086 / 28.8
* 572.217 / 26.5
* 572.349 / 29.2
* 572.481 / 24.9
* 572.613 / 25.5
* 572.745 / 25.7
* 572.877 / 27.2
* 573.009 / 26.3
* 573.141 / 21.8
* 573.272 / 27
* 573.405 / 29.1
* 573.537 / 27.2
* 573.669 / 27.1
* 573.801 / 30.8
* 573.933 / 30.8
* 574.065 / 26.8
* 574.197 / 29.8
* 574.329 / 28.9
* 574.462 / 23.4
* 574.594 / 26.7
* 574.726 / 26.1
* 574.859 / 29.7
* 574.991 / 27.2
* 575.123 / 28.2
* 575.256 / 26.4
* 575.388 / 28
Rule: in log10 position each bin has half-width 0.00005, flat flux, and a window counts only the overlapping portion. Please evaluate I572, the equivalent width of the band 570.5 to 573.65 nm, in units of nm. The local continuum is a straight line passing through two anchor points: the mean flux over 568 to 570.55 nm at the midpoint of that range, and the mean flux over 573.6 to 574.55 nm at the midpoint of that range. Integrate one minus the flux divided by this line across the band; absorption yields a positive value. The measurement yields 0.153 nm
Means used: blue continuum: 26.9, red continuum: 28.2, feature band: 26.3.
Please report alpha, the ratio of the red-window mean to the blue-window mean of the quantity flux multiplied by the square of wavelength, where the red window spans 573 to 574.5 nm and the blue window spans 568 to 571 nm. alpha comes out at 1.0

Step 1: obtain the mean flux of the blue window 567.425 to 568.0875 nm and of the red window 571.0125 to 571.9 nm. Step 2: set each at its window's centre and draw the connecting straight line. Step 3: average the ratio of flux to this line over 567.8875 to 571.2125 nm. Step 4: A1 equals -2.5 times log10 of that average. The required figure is -0.037 mag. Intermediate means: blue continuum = 25.6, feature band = 26.7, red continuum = 26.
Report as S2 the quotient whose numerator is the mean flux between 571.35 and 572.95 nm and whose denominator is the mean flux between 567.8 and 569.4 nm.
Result 1.0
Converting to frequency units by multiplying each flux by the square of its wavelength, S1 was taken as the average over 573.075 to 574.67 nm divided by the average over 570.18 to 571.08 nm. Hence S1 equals 1.07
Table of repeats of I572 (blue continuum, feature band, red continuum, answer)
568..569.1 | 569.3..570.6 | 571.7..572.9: -0.036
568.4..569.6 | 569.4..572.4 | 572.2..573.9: -0.031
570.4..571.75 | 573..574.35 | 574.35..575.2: -0.054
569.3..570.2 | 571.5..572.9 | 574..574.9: 0.033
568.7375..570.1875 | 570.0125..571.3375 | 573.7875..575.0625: 0.064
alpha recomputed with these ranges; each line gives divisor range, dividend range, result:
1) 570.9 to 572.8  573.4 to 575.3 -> 1.07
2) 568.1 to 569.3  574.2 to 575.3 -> 1.05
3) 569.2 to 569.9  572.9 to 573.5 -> 0.96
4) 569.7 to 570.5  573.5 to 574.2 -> 1.05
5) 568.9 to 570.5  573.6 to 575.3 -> 1.05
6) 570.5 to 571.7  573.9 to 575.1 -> 1.08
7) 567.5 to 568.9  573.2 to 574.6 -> 1.10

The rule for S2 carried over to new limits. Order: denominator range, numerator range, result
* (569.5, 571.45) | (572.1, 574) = 1.02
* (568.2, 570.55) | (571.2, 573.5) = 0.98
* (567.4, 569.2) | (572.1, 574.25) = 1.04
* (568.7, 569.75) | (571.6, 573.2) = 1.01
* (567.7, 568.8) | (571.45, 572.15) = 1.02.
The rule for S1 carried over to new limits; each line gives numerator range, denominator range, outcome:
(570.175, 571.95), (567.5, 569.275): 1.01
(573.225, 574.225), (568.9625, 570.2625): 1.07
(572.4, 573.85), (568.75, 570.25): 0.99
